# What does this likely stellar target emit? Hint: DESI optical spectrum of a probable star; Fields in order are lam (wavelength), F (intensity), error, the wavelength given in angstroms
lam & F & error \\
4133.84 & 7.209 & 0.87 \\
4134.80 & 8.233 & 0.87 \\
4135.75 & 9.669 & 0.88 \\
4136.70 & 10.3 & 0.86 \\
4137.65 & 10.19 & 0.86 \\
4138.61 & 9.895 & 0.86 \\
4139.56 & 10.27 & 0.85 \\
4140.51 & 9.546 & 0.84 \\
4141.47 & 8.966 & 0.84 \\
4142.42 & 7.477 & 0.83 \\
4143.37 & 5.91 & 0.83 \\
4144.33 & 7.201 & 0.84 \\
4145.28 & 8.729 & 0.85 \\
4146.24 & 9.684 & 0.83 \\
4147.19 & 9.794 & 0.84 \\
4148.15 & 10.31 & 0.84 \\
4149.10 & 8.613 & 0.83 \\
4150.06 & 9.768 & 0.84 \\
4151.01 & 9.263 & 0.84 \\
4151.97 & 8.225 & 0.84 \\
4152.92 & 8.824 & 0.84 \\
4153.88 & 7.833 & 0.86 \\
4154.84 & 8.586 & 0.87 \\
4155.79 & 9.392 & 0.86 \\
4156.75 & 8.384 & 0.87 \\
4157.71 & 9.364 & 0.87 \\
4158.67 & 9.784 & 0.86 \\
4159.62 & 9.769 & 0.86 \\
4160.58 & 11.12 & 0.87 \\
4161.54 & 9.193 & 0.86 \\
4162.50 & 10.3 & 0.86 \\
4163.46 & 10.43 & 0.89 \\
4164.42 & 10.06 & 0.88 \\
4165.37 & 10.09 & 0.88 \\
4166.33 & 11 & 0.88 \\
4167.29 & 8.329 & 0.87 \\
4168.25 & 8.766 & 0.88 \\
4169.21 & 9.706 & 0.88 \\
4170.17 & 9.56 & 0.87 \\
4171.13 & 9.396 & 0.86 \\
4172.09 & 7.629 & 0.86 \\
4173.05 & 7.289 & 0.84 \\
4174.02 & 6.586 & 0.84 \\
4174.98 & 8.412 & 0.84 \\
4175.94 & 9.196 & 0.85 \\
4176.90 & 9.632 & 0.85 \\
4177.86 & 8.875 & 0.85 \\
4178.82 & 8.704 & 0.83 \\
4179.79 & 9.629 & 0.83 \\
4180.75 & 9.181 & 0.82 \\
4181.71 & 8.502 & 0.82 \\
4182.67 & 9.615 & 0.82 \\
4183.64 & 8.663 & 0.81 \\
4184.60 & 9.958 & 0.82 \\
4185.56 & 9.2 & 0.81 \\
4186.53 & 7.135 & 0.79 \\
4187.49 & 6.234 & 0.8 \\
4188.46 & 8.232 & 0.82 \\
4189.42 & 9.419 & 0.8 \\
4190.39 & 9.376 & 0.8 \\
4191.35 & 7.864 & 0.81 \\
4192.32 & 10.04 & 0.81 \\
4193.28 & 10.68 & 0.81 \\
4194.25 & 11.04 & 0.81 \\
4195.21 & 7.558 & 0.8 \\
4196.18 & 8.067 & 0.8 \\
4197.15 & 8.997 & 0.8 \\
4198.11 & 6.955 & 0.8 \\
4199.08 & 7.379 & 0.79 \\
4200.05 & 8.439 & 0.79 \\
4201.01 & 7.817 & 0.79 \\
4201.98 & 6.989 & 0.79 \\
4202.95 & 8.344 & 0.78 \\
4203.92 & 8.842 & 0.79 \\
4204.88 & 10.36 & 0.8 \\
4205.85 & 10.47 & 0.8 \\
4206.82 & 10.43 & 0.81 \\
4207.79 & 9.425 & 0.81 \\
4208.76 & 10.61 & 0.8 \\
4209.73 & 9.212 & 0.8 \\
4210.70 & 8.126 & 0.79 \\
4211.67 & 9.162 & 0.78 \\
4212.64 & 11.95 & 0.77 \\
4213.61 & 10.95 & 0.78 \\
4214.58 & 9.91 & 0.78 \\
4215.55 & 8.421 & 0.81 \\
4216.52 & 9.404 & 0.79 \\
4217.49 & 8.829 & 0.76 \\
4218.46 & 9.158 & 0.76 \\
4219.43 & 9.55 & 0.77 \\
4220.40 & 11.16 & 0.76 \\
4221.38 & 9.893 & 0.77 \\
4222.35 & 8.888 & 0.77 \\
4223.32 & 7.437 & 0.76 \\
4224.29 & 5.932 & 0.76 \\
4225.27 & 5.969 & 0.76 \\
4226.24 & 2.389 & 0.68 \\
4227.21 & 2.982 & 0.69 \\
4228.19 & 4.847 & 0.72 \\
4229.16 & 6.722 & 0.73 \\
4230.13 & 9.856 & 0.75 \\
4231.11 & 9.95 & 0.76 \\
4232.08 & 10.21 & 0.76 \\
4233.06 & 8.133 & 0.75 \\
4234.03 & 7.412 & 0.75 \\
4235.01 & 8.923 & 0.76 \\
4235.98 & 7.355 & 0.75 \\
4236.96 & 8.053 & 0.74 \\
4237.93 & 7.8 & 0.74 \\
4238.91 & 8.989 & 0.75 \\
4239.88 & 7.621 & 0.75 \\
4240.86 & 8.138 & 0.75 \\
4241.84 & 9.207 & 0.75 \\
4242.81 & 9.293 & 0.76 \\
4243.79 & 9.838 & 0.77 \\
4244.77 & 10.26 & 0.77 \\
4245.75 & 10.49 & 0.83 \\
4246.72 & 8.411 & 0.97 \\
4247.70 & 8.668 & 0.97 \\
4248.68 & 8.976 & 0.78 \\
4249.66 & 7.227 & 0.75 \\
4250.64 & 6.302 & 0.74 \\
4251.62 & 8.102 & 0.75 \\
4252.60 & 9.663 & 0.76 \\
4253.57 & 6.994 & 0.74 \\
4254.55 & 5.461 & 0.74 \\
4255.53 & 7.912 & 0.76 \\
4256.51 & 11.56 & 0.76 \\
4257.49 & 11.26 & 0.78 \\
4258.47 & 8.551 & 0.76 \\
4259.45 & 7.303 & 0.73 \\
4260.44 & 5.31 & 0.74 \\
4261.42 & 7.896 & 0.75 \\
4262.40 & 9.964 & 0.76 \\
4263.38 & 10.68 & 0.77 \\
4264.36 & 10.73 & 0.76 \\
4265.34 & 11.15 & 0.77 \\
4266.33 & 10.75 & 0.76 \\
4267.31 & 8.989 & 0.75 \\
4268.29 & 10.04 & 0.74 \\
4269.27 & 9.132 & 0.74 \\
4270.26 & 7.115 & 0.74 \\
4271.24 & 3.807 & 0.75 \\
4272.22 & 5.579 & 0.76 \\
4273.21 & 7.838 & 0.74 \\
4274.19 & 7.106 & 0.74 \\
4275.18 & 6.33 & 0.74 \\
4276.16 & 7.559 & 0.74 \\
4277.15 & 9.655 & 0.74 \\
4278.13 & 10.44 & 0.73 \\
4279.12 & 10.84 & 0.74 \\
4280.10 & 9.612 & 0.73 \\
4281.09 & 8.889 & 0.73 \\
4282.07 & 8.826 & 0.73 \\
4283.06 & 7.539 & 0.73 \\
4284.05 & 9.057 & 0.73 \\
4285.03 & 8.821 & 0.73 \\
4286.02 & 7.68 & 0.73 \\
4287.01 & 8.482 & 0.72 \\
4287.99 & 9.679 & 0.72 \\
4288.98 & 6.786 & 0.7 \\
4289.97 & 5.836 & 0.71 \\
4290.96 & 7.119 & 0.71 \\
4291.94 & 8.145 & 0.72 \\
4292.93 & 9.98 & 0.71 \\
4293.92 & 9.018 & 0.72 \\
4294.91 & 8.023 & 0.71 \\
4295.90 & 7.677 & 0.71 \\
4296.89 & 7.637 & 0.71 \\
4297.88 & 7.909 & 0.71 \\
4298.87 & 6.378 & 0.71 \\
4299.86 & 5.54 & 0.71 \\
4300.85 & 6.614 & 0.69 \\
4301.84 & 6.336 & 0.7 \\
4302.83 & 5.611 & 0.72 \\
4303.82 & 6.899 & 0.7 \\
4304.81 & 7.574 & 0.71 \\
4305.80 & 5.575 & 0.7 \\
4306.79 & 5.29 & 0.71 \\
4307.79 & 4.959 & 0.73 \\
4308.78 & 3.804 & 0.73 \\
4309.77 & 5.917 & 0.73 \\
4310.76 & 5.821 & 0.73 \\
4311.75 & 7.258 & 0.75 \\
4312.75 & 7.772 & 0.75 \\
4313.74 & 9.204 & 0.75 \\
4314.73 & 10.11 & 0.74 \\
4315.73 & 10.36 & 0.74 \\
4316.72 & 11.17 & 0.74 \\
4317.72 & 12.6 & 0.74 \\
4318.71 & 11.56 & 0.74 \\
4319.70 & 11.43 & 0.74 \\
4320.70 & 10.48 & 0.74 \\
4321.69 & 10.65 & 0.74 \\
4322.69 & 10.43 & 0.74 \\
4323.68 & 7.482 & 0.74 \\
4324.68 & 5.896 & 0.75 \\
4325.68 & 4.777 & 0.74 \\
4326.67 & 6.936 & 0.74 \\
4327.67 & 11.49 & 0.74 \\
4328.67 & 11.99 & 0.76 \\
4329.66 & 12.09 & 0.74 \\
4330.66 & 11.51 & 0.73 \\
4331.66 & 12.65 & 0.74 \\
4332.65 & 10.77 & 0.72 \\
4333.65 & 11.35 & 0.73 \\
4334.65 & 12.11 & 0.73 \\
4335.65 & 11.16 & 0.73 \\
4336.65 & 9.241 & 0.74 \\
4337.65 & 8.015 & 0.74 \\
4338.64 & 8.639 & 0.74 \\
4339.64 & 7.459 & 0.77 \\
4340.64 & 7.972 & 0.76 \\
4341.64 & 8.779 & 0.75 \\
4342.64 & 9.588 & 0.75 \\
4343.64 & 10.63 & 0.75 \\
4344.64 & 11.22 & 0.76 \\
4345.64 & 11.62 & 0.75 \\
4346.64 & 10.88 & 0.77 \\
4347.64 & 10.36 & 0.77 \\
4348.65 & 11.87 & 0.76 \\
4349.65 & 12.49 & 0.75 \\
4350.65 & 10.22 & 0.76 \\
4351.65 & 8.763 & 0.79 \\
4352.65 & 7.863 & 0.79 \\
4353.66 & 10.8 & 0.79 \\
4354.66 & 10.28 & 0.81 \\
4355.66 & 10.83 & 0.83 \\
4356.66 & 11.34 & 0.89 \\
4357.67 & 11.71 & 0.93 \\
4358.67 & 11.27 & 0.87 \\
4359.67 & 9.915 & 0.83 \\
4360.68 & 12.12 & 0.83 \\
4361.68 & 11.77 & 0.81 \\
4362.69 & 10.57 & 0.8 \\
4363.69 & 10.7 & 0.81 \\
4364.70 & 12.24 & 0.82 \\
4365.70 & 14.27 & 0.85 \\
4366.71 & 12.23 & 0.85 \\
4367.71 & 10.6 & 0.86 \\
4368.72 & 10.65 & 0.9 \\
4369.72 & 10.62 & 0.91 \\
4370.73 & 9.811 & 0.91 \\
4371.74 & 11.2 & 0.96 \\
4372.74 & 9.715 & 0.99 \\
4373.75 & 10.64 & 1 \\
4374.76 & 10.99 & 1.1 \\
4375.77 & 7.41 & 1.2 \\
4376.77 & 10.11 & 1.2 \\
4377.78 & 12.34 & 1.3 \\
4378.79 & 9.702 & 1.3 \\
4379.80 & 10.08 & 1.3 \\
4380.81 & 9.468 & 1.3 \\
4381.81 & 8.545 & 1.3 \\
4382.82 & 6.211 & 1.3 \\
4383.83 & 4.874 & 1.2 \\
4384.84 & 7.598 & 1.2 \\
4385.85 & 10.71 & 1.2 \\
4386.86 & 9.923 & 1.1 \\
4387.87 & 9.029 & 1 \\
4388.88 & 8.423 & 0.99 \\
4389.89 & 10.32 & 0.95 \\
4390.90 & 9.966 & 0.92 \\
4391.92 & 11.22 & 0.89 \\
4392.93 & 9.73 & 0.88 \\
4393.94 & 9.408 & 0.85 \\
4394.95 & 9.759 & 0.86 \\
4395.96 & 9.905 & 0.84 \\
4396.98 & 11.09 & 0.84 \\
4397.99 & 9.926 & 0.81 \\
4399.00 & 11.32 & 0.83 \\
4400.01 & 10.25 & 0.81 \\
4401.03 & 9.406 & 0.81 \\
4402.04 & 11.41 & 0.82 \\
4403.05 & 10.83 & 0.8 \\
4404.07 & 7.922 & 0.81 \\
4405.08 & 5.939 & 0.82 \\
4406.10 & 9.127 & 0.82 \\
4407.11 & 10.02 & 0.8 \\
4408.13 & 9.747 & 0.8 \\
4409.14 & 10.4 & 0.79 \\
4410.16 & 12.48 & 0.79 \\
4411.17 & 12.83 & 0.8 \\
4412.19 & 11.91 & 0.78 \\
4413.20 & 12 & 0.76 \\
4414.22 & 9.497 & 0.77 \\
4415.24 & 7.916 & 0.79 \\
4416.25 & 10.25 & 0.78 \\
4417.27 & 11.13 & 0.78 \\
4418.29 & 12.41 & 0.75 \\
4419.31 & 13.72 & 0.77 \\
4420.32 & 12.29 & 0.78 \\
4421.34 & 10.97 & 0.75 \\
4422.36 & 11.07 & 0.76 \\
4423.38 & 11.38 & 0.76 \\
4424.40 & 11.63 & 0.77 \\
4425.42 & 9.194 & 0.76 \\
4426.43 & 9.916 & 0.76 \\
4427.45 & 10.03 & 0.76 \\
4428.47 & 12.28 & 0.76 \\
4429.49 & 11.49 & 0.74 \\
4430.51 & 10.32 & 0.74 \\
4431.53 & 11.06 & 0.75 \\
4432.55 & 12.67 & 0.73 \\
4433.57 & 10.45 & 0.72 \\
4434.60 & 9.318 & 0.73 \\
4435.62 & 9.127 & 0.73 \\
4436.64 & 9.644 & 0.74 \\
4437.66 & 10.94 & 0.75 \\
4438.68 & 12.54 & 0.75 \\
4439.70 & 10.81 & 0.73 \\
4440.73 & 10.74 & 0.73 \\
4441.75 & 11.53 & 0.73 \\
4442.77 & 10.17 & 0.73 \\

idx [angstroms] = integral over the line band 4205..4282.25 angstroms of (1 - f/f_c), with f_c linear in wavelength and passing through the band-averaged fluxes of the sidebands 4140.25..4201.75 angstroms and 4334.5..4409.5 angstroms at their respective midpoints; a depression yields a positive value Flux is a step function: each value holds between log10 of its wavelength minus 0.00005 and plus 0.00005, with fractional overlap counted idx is 6.0 angstroms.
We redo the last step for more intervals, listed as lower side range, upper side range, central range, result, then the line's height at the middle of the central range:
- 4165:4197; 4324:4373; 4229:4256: 2.9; 9.45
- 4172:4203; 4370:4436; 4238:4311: 9.2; 9.21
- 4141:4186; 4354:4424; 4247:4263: 2.3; 9.58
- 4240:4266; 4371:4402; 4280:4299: 1.9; 9.05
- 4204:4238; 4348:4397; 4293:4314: 6.0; 9.47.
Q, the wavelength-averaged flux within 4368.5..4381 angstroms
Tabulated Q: 10.2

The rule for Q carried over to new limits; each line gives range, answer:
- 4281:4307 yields 7.52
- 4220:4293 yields 8.27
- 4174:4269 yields 8.7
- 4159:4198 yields 9.07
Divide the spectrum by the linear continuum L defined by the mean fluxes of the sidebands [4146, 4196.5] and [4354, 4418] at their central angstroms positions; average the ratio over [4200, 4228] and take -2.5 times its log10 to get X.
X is 0.08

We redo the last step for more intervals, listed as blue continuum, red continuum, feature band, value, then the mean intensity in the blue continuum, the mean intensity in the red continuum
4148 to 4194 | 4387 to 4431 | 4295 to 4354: 0.12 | 9.09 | 10.5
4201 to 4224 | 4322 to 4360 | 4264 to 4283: 0.13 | 9.39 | 10.1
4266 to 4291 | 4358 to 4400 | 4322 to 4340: -0.05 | 8.21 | 10.2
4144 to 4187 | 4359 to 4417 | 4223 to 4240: 0.28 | 9.11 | 10.1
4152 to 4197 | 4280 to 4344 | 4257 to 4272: -0.01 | 9.05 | 8.56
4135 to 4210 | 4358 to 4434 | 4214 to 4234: 0.17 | 9.03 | 10.4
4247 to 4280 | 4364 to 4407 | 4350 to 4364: -0.11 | 8.46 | 9.88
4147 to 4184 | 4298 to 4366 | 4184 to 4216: 0.02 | 9.17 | 9.44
